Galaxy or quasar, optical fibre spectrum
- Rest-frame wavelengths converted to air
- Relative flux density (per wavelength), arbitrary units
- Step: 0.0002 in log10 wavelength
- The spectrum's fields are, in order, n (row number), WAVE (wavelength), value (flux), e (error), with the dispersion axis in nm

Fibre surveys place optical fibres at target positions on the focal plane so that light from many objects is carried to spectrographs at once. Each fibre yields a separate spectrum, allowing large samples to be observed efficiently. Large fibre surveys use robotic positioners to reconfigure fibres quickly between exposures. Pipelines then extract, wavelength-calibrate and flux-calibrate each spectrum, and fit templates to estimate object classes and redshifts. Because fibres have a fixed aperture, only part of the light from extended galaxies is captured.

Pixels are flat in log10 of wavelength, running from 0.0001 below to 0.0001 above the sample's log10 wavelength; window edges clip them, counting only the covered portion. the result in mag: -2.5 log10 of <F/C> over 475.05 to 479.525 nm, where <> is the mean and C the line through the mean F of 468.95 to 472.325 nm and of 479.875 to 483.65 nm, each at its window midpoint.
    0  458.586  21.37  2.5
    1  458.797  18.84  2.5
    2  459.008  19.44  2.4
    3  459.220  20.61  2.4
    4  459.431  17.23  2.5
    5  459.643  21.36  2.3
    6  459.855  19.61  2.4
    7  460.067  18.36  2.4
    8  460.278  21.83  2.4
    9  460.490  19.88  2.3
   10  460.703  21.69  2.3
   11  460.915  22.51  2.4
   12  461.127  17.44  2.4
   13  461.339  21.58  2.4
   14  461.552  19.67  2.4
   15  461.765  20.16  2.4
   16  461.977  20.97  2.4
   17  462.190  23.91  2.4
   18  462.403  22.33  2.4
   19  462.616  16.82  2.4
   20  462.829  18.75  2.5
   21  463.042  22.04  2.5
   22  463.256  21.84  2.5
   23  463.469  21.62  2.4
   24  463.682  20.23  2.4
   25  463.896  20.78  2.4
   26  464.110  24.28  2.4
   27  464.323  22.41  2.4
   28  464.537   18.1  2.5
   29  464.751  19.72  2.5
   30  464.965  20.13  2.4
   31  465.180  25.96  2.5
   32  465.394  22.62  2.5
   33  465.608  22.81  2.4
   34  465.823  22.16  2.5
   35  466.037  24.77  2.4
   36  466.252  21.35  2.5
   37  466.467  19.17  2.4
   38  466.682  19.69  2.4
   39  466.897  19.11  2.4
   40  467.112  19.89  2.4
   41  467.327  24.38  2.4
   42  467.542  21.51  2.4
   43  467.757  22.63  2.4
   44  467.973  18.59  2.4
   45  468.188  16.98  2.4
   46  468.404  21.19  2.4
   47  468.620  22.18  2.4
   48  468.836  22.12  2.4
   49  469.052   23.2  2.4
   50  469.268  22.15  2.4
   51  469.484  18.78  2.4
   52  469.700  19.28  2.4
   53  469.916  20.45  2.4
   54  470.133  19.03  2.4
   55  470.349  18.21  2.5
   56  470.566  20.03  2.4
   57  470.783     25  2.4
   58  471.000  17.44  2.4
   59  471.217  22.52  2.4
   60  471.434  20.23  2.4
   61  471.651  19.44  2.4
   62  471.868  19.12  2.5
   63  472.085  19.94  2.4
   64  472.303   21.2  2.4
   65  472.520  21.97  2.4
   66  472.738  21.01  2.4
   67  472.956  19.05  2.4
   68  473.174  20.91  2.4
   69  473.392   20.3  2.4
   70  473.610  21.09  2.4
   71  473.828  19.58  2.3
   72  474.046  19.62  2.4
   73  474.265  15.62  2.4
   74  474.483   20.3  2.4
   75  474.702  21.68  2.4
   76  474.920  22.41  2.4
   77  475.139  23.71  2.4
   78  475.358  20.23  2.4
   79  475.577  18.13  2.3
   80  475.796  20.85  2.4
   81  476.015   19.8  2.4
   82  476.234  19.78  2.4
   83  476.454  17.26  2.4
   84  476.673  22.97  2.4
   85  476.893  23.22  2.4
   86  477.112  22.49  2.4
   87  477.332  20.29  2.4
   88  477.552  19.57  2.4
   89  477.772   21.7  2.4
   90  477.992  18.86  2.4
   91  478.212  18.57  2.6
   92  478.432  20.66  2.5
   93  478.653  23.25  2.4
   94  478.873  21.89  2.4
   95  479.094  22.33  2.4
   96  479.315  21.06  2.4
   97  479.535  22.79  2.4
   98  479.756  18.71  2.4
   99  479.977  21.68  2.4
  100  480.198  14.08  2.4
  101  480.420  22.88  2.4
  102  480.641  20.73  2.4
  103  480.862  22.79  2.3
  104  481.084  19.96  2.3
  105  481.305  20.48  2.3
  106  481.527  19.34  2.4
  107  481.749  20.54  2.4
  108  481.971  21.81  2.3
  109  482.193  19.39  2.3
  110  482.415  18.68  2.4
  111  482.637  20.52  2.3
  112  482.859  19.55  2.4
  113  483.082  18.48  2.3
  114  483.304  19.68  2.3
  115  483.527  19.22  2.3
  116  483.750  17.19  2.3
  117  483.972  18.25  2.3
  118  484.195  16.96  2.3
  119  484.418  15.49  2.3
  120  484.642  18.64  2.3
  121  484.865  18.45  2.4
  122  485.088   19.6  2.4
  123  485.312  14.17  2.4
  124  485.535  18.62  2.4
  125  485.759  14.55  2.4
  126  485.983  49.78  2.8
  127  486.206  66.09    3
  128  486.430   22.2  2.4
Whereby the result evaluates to -0.04 mag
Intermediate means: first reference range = 20.4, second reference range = 20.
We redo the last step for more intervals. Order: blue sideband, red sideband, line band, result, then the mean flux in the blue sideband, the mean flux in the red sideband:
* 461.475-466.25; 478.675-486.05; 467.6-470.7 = 0.04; 21.5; 20.1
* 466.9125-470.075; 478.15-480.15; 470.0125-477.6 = 0.03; 20.9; 21.1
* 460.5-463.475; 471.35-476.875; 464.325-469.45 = -0.04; 20.7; 20.3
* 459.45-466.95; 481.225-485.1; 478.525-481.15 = -0.09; 21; 19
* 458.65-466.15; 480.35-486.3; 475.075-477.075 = 0.04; 20.9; 21.8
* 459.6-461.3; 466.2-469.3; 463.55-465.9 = -0.05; 20.4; 20.9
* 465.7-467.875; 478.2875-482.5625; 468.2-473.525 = 0.04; 21.5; 20.7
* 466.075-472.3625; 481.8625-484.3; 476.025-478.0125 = -0.05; 20.6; 19.1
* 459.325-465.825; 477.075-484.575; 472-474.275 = 0.01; 20.9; 20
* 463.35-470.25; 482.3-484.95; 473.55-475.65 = -0.02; 21.2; 18.4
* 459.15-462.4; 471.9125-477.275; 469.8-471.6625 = 0.01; 20.5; 20.5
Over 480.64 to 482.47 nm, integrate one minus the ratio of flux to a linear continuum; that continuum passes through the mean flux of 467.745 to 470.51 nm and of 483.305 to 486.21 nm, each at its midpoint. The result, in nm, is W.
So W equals 0.10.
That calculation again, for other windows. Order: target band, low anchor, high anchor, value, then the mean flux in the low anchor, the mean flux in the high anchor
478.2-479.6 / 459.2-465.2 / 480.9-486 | -0.14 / 20.7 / 19.5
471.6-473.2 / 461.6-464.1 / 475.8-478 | 0.03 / 21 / 20.7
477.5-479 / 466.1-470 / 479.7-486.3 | 0.04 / 20.8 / 21.5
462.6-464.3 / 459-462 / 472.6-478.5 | -0.07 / 20.2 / 20.4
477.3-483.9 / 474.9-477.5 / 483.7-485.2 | -0.34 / 20.8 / 17.8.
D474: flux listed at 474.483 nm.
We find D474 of 20.3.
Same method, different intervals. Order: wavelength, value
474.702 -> 21.68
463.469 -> 21.62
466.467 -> 19.17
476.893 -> 23.22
